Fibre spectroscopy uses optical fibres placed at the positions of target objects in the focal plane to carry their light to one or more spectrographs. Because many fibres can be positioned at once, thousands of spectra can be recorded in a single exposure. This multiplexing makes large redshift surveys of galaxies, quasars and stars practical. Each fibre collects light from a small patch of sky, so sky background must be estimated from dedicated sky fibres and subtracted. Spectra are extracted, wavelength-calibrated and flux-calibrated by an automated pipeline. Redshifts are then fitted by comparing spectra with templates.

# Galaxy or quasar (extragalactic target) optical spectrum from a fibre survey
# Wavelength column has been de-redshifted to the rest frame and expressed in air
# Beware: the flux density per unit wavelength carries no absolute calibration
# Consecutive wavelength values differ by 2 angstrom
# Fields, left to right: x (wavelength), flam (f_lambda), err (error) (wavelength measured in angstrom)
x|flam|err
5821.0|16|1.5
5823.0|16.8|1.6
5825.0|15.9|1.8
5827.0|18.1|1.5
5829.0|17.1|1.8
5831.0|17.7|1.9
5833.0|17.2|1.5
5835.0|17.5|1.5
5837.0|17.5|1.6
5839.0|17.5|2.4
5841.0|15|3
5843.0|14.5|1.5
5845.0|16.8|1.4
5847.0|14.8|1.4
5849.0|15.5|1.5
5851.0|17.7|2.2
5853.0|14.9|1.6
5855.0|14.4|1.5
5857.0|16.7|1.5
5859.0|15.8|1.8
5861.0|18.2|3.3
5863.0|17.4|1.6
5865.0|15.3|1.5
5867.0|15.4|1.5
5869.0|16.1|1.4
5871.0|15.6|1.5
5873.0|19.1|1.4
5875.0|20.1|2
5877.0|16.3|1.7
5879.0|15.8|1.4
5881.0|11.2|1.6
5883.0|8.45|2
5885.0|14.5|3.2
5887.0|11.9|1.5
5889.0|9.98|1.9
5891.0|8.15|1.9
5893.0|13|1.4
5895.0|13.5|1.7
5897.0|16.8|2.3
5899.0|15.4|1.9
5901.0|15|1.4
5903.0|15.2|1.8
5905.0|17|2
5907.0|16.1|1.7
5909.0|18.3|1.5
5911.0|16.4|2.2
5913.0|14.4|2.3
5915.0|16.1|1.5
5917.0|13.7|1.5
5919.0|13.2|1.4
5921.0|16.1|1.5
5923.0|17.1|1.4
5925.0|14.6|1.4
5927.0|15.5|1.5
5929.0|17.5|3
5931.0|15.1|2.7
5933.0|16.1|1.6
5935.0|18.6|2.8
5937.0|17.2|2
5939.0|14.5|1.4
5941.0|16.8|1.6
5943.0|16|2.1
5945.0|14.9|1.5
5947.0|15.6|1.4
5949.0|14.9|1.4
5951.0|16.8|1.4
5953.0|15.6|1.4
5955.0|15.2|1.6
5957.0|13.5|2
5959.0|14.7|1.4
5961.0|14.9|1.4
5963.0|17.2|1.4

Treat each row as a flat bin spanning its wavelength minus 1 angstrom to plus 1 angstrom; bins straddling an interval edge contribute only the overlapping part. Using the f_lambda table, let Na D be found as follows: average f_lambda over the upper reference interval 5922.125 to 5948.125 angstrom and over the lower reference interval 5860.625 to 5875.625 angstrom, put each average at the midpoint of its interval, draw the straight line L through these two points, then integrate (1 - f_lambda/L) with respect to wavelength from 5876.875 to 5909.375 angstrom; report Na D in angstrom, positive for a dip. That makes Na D 5.7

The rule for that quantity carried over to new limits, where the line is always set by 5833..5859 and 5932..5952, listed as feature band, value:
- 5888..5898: 2.4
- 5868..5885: 0.9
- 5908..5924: 0.5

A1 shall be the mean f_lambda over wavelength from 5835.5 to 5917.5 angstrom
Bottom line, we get 15.3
